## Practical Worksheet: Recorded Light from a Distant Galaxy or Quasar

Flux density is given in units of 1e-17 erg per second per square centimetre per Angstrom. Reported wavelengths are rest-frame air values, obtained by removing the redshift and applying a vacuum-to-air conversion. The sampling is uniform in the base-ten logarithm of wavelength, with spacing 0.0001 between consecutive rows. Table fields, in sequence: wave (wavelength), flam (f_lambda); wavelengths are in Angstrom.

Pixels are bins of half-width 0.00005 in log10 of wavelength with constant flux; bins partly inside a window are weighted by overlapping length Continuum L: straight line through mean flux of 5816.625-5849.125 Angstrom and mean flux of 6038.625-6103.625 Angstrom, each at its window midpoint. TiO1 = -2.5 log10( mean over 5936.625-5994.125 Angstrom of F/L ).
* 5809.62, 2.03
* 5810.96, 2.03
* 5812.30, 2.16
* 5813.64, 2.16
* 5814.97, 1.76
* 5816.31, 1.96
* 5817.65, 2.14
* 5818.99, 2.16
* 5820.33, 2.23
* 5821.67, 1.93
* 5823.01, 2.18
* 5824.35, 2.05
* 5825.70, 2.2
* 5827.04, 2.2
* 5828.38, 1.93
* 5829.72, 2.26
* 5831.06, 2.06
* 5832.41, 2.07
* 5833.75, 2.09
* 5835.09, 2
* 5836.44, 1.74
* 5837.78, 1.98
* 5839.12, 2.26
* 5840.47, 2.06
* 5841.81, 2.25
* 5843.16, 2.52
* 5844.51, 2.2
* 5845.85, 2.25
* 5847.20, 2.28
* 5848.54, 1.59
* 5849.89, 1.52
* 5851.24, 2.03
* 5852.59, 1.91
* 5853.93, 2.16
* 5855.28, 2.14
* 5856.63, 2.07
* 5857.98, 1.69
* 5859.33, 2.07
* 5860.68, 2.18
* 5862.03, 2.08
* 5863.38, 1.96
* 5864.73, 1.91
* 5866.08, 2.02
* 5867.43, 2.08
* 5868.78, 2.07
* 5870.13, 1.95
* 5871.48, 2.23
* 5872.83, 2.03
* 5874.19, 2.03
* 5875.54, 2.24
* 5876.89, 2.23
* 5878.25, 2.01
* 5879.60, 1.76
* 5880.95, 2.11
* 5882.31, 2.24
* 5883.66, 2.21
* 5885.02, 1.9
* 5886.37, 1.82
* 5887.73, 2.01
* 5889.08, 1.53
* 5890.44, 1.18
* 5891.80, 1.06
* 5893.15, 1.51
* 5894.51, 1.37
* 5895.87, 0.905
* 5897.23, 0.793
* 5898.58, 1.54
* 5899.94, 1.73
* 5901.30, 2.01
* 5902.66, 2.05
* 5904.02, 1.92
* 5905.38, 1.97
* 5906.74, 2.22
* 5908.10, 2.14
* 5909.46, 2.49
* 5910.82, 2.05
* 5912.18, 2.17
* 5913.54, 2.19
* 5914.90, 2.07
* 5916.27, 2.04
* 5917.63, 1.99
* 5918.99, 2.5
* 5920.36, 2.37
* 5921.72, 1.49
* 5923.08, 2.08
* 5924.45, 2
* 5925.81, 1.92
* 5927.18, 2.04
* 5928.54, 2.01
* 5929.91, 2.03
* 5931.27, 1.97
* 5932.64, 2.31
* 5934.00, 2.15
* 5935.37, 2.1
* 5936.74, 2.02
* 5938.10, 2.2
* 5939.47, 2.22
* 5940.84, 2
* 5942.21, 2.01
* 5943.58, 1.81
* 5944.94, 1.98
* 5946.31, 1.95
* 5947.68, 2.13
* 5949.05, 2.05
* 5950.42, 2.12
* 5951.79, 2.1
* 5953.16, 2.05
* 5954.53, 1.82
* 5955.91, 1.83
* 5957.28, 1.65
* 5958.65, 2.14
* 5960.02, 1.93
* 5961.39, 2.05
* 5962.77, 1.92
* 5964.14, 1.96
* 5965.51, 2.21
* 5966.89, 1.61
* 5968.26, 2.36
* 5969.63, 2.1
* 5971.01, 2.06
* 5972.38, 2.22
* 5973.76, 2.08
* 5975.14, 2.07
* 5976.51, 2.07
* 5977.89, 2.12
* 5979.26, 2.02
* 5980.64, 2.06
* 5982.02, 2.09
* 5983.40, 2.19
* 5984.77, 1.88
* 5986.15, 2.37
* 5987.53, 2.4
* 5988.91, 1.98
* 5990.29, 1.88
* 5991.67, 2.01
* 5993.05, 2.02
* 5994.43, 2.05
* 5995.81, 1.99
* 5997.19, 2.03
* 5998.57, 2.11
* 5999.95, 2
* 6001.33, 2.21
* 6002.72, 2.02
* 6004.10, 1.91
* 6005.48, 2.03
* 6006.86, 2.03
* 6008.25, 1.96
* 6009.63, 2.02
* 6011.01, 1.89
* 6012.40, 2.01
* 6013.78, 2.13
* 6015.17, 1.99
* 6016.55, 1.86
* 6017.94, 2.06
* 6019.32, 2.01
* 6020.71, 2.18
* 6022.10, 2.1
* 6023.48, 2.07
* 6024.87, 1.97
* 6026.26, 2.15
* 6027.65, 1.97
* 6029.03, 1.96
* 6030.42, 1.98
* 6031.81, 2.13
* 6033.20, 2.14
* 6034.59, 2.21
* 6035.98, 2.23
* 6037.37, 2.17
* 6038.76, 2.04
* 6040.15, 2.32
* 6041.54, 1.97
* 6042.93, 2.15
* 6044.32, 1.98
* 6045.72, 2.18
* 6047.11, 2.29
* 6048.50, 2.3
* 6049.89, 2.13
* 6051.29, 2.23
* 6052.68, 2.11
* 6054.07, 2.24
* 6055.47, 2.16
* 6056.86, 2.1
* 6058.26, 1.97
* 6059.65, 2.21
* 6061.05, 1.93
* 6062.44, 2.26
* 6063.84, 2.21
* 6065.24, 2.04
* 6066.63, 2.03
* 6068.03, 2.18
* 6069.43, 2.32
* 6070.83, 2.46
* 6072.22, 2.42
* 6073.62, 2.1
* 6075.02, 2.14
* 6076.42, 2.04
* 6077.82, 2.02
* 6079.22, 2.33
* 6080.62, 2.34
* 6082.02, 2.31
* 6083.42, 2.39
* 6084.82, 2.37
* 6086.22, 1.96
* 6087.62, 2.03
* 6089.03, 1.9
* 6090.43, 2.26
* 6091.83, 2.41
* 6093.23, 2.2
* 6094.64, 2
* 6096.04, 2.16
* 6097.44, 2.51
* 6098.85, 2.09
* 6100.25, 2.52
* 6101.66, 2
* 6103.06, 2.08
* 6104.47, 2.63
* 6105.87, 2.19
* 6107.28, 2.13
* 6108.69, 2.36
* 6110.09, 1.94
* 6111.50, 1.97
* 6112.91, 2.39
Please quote 0.06 mag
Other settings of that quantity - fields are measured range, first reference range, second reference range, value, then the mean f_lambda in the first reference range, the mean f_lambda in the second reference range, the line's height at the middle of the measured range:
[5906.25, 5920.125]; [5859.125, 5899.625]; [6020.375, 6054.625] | -0.16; 1.83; 2.13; 1.89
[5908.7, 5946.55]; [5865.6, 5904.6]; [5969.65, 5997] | -0.08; 1.81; 2.08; 1.93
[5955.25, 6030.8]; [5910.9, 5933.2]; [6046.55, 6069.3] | 0.04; 2.07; 2.15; 2.11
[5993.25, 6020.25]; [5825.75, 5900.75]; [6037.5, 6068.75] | 0.04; 1.93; 2.14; 2.09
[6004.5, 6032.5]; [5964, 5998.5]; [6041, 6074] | 0.05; 2.08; 2.17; 2.12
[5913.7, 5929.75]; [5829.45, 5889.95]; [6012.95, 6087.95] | 0.01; 2.04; 2.14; 2.07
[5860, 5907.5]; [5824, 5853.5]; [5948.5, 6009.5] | 0.11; 2.07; 2.04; 2.06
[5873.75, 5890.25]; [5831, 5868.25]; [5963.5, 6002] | 0.04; 2.04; 2.08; 2.05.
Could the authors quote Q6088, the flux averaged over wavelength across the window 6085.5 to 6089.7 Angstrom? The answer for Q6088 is 1.96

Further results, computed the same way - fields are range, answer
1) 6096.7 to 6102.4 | 2.28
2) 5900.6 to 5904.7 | 1.99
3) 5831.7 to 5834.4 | 2.08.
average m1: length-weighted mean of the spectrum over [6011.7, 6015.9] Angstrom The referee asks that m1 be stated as 2.04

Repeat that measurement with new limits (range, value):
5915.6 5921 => 2.22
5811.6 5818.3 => 2.04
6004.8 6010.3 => 2.01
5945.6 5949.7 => 2.04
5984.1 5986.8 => 2.12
